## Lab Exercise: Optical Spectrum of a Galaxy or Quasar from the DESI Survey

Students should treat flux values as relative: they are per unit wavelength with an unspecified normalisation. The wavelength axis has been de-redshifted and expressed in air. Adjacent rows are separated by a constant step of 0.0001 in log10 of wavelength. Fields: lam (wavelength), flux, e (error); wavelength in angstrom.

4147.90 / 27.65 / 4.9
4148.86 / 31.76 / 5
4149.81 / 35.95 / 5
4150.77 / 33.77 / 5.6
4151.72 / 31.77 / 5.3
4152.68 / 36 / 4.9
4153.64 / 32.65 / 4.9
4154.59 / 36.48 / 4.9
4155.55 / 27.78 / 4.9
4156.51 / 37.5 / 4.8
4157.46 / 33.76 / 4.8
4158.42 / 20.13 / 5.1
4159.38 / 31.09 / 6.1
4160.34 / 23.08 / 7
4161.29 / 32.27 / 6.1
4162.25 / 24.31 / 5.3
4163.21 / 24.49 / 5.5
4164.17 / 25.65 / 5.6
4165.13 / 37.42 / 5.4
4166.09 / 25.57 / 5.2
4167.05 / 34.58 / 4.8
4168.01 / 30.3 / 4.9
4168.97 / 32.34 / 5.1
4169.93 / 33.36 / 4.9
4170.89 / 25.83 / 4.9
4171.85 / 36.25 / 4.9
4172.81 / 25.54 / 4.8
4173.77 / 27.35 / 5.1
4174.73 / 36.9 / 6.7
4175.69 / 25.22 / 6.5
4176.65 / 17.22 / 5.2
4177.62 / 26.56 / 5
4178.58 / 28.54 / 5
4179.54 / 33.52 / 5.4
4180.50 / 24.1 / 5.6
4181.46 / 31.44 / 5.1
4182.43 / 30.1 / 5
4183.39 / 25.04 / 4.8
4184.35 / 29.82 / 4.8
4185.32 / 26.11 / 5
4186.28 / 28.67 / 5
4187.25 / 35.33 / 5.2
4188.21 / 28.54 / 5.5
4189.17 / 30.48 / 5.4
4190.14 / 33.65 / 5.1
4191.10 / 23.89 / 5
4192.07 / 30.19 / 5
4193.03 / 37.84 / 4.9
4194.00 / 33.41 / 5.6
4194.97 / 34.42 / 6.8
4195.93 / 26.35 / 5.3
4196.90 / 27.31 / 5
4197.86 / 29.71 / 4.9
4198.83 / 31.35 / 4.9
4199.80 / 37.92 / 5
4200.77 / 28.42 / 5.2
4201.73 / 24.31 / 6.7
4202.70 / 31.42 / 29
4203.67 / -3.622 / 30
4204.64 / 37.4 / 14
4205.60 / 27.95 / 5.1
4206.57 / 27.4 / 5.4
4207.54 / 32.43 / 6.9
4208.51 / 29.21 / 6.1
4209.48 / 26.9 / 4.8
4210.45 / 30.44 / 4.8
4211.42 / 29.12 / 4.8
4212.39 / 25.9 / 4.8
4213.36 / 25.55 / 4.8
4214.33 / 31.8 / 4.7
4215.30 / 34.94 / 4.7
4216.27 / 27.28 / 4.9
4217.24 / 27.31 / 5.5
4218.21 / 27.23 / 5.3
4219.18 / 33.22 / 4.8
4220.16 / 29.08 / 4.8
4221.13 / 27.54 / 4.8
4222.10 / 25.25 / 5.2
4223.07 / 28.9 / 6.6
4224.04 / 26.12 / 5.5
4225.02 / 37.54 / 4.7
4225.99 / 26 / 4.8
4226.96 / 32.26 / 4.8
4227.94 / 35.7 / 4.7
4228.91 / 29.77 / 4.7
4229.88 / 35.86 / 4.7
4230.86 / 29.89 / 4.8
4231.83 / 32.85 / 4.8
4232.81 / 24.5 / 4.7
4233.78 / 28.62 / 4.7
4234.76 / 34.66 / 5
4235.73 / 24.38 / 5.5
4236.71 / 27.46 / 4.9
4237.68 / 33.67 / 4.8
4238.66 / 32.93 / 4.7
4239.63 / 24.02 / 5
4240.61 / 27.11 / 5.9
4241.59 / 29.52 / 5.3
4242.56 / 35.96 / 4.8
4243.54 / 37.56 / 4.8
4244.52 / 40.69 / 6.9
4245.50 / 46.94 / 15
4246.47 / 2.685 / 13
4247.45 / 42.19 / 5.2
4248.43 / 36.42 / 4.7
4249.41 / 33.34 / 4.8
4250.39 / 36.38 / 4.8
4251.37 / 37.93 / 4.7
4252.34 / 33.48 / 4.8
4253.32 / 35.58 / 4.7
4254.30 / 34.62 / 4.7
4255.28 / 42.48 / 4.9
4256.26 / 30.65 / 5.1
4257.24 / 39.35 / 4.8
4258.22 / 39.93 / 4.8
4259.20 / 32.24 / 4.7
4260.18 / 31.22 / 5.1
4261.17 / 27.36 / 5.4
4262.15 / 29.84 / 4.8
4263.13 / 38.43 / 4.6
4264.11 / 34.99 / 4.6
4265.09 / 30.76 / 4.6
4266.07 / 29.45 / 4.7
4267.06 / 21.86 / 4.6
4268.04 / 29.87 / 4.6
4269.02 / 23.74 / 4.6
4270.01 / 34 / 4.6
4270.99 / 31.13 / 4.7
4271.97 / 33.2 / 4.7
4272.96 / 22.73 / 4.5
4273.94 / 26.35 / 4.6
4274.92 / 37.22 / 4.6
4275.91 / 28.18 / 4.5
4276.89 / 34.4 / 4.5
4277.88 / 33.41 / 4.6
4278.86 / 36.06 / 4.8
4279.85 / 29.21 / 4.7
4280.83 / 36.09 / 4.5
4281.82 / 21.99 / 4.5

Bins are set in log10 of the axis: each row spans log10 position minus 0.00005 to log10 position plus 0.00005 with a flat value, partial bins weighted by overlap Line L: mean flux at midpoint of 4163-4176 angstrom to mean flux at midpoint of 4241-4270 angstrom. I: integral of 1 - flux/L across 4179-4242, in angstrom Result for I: 4.6 angstrom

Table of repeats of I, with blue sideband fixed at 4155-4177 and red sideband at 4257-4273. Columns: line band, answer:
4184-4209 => 0.5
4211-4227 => 0.7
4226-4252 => -1.0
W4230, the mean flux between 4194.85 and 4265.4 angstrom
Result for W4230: 30.9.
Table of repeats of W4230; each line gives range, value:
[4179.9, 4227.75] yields 29.1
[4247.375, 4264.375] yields 35.2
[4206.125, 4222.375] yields 28.9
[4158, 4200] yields 29.3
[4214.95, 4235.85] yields 30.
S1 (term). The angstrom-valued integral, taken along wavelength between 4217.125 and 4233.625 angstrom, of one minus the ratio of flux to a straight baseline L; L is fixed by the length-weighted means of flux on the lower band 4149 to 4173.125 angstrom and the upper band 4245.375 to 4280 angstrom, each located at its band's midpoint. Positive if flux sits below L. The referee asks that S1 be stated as 0.92 angstrom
